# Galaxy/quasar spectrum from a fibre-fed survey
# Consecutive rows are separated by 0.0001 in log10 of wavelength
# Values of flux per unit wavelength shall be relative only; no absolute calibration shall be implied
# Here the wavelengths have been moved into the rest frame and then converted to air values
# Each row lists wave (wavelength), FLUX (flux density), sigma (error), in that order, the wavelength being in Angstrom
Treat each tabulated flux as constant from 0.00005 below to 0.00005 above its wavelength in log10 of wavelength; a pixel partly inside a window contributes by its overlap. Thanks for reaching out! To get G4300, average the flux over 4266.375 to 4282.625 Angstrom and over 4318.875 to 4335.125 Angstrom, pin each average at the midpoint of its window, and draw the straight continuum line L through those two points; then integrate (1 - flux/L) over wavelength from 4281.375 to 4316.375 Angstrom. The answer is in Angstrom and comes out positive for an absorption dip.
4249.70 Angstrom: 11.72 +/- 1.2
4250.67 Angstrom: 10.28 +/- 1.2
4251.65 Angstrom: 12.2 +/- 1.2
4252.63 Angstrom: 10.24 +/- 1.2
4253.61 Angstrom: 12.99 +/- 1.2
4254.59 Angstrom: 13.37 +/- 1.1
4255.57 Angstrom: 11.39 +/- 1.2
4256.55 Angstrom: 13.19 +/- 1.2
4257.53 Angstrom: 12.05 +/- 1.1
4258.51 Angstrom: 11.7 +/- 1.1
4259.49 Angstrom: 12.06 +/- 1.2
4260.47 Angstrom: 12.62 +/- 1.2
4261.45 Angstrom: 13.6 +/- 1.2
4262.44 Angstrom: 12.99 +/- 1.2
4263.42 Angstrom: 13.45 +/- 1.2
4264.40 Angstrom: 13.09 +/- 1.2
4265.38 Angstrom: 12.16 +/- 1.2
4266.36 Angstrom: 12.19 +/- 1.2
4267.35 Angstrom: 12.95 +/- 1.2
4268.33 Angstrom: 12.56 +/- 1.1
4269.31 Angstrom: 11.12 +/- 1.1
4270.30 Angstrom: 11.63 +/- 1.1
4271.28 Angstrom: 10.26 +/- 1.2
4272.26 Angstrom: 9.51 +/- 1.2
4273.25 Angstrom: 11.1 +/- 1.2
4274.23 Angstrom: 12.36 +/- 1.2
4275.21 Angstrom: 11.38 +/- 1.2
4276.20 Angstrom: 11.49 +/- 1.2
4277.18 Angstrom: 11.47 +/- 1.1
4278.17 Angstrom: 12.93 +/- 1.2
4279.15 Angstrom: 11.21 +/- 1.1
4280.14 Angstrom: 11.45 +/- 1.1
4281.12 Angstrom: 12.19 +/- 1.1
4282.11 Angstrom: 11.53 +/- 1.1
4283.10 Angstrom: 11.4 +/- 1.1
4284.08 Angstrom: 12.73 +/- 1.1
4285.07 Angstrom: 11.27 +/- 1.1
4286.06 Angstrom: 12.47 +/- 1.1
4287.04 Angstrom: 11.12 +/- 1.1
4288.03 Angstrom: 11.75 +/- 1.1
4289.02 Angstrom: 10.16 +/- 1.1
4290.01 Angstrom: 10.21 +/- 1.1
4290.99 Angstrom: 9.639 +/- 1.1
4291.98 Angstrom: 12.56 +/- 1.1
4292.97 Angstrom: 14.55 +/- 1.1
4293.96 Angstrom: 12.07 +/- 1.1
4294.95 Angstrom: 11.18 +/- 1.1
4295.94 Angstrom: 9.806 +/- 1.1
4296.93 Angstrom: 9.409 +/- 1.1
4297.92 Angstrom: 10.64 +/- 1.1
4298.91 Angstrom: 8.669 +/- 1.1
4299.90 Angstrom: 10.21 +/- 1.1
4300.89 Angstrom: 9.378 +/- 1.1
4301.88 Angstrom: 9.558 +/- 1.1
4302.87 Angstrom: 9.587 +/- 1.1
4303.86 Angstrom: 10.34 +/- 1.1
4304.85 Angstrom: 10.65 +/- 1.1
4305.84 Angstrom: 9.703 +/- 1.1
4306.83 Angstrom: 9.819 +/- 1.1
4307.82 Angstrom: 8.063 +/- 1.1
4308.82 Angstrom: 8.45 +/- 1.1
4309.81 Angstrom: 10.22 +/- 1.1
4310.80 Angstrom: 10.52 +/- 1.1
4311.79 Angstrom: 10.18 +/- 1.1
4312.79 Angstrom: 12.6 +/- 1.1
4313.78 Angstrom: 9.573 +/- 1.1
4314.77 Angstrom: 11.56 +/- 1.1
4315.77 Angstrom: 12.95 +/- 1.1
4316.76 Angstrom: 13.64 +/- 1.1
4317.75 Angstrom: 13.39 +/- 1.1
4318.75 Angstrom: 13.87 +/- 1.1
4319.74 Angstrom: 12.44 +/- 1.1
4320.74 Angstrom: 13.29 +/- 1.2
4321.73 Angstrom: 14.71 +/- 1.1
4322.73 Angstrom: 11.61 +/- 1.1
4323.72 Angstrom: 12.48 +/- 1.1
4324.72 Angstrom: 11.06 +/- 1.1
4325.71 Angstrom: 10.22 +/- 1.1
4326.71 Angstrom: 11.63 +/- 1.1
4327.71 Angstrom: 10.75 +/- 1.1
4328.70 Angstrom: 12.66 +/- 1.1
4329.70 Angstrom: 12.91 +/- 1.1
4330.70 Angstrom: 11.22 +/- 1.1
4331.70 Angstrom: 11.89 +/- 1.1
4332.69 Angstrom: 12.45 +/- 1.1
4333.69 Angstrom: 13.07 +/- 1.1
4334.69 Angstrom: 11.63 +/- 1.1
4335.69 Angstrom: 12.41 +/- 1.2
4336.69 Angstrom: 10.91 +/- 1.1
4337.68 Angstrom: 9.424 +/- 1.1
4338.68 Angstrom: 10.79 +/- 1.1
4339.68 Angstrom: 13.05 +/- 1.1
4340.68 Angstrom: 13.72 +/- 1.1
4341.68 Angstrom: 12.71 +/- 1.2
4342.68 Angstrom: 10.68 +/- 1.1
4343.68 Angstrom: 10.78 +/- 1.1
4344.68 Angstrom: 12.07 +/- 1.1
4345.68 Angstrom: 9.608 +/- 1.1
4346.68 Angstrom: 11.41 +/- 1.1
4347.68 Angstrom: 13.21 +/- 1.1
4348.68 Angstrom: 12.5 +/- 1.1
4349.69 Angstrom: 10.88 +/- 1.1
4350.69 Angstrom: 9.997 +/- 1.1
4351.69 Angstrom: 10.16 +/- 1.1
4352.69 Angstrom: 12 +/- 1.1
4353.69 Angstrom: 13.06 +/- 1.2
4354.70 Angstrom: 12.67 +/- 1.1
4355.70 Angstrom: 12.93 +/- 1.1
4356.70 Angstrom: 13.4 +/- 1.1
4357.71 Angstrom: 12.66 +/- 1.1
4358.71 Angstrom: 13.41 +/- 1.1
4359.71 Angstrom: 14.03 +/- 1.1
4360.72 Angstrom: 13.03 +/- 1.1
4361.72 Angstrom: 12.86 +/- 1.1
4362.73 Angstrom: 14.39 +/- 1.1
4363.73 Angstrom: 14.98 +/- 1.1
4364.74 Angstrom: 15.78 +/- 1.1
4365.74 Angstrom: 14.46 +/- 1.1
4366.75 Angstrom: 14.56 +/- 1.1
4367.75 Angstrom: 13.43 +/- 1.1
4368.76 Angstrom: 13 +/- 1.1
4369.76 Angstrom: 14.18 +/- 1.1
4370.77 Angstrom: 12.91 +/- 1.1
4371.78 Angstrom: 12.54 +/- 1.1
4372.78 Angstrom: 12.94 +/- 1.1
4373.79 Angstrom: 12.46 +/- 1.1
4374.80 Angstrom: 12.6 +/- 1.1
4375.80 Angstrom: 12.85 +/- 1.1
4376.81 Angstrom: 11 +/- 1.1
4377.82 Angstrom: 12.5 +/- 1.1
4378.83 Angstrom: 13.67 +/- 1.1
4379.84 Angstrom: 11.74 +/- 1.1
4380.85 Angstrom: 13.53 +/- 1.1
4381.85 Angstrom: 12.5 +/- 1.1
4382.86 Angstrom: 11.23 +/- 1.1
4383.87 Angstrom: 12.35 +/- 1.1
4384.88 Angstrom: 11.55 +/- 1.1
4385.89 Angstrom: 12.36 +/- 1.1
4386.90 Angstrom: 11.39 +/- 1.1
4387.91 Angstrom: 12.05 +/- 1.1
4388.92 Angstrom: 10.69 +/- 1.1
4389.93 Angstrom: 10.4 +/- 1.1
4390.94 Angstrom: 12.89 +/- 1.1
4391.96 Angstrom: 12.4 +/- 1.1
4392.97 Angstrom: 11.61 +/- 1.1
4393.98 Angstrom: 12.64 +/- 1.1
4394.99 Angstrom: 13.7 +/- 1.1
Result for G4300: 3.3 Angstrom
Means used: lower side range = 11.6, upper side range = 12.2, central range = 10.7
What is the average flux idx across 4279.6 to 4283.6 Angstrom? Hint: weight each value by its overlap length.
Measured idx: 11.6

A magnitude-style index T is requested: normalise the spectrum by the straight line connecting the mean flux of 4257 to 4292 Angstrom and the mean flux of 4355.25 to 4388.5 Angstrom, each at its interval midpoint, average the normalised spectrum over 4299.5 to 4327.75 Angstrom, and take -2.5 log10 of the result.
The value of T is 0.11 mag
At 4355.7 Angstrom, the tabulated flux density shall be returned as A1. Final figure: 12.93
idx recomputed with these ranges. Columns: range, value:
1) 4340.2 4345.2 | 12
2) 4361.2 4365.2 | 14.5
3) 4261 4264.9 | 13.3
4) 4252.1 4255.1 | 12.2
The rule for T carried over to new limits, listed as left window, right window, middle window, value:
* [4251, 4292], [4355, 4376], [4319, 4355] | 0.100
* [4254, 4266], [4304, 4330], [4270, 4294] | 0.060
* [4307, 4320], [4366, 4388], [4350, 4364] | -0.048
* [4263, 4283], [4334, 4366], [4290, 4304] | 0.138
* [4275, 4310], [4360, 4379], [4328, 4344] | 0.032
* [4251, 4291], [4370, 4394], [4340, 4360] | 0.002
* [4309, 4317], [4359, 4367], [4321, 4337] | 0.015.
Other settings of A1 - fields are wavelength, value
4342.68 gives 10.68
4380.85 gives 13.53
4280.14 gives 11.45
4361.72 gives 12.86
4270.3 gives 11.63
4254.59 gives 13.37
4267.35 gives 12.95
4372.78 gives 12.94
